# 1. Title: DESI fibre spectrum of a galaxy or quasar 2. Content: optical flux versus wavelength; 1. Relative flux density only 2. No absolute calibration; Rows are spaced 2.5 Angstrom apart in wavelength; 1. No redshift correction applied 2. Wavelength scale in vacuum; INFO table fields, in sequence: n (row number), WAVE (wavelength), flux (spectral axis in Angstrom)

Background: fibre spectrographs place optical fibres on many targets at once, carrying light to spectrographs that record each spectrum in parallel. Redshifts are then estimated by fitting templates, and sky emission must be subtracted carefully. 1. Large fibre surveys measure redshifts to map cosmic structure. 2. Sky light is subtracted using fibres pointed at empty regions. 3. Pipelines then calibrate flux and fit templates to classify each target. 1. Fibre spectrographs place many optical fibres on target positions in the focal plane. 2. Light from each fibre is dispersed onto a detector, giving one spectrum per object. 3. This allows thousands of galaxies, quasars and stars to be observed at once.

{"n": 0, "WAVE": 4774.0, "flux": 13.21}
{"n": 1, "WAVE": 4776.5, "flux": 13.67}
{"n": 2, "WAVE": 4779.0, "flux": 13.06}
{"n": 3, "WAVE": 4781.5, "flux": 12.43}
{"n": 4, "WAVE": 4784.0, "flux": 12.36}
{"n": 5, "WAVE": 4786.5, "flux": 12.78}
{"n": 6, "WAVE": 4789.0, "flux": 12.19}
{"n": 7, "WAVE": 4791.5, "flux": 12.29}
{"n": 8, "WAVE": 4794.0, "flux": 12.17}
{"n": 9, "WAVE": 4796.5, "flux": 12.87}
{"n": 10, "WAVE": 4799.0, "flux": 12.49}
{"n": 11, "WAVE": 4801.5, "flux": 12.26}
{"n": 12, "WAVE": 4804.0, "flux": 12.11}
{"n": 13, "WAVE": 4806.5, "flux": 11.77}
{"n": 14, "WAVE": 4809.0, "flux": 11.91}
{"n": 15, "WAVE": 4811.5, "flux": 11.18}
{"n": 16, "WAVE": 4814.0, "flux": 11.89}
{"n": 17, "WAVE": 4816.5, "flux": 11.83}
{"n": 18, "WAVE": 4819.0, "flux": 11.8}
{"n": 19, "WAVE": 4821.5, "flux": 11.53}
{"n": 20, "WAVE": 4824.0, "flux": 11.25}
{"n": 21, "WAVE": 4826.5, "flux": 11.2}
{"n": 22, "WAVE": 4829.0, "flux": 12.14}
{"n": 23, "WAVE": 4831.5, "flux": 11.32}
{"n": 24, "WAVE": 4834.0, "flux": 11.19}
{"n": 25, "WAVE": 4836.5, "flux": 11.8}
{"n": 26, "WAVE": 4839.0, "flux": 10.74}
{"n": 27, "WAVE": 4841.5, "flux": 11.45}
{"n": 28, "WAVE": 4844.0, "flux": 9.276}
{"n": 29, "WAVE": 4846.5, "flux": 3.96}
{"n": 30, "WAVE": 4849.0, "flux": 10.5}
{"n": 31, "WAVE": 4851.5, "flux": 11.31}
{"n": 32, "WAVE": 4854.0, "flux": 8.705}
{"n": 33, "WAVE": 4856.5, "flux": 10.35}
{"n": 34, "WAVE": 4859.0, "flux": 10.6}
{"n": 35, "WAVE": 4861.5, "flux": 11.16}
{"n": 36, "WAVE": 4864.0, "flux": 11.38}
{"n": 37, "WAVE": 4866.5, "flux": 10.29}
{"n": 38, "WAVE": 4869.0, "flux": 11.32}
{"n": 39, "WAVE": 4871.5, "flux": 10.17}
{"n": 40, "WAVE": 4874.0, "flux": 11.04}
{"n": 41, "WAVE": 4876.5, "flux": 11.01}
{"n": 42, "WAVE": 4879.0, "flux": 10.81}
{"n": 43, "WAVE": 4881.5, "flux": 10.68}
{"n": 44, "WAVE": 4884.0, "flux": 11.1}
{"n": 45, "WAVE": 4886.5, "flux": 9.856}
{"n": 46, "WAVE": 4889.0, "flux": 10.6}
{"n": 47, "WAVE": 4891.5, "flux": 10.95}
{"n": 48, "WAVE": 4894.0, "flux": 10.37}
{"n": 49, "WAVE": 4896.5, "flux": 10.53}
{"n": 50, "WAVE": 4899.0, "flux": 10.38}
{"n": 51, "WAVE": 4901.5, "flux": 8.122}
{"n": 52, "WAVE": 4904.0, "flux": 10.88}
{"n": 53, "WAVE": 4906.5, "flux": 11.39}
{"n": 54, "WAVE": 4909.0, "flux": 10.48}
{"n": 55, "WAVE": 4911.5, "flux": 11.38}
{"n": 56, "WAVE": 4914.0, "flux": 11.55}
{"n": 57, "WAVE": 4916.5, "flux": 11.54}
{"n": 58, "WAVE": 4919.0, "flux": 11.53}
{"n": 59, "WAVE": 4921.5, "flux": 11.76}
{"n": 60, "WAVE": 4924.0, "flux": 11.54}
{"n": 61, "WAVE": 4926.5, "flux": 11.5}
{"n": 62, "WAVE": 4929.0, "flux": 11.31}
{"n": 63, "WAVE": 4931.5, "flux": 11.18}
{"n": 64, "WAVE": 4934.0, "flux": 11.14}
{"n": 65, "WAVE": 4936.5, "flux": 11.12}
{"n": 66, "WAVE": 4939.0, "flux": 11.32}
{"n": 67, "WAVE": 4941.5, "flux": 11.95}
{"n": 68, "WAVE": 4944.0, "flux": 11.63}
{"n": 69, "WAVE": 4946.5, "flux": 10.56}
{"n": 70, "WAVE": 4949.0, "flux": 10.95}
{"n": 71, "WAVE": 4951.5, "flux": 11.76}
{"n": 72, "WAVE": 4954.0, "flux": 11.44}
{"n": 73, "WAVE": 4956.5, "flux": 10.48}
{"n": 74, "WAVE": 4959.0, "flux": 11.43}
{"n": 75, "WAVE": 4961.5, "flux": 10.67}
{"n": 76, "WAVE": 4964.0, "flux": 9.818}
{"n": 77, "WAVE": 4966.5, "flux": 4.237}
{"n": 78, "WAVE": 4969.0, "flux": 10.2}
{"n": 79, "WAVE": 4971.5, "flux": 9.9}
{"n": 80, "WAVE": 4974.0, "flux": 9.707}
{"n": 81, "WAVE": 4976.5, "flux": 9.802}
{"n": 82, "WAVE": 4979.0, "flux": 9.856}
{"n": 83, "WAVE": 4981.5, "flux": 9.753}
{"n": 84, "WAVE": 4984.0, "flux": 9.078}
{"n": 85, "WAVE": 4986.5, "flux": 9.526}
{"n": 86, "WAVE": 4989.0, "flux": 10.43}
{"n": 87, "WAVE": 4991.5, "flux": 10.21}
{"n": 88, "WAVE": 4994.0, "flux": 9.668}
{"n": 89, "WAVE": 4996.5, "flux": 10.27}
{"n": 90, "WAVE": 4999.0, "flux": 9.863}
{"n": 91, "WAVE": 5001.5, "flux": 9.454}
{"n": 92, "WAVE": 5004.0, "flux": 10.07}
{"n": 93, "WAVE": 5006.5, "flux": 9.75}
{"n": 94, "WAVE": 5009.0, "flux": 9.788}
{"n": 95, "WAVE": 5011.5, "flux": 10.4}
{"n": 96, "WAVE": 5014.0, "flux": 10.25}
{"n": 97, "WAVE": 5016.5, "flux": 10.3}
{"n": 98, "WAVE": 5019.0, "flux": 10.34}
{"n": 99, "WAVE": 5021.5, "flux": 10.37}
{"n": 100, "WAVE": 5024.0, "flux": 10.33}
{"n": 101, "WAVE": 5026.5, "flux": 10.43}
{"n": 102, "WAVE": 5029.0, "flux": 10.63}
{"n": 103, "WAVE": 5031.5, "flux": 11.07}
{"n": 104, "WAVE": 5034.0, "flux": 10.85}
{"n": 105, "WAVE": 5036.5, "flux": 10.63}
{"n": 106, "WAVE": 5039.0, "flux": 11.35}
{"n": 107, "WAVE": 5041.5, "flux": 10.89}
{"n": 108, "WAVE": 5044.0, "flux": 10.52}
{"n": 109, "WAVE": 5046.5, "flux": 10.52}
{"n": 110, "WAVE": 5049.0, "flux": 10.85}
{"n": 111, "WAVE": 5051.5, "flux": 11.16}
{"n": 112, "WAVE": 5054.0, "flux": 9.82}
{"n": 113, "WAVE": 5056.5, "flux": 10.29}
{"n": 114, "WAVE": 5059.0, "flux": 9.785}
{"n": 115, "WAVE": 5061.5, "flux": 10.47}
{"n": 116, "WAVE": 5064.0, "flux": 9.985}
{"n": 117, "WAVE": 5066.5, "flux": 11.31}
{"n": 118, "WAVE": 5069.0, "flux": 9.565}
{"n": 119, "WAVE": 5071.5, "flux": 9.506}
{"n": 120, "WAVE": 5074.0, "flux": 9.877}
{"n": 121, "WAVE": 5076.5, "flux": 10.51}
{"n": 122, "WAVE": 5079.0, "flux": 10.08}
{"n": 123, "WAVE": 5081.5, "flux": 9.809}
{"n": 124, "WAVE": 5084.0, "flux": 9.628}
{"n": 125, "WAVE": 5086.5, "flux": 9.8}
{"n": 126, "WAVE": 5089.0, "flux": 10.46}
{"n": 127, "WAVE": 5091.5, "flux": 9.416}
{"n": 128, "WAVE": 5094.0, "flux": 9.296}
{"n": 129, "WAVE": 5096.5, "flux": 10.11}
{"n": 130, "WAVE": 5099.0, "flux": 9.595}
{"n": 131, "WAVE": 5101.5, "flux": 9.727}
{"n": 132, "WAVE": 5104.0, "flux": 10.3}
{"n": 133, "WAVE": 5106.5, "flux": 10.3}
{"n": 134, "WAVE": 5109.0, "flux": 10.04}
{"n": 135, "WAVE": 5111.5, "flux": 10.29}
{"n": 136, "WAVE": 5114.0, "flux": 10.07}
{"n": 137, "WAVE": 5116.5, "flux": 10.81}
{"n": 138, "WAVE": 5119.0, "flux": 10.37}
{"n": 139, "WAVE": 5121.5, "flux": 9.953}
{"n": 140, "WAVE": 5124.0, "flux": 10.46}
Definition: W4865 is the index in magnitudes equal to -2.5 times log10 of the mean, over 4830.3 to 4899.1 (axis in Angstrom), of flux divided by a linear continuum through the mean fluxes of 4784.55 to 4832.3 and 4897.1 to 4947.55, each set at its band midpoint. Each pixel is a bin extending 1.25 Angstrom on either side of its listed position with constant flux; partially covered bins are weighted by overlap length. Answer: 0.11 mag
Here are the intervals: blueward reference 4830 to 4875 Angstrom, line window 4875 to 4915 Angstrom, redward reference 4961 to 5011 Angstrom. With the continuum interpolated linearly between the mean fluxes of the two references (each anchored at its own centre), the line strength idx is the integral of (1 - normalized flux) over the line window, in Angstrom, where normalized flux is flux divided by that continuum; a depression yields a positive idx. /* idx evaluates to -2.0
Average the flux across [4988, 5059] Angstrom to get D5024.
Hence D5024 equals 10.4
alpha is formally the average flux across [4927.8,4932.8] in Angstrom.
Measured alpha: 11.2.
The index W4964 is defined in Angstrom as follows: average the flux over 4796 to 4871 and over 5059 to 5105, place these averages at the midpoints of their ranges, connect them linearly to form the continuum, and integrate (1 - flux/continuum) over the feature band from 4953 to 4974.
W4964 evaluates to 1.5 Angstrom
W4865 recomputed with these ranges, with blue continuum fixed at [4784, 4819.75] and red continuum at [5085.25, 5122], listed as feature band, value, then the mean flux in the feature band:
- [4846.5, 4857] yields 0.24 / 9.46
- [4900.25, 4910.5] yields 0.12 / 10.2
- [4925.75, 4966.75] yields 0.02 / 10.9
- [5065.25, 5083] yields 0.02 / 10.1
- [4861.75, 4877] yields 0.07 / 10.9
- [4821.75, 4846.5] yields 0.11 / 10.8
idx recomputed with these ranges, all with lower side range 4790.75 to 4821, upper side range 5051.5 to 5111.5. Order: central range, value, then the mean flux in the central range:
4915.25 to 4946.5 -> -0.9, 11.4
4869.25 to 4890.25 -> 1.5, 10.7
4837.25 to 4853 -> 2.9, 9.6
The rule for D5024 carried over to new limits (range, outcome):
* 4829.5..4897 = 10.5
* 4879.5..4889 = 10.6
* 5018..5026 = 10.4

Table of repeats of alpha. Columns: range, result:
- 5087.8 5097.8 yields 9.82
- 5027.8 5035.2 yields 10.9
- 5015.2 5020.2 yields 10.3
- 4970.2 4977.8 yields 9.81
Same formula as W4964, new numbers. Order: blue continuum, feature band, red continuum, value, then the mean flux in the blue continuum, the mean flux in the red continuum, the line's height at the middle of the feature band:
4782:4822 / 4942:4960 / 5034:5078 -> -0.14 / 12.1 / 10.4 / 11.1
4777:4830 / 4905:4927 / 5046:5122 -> -0.19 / 12.1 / 10.1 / 11.3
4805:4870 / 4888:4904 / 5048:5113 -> 0.68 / 10.8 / 10.1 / 10.7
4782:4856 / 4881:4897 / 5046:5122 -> 0.61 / 11.3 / 10.1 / 11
